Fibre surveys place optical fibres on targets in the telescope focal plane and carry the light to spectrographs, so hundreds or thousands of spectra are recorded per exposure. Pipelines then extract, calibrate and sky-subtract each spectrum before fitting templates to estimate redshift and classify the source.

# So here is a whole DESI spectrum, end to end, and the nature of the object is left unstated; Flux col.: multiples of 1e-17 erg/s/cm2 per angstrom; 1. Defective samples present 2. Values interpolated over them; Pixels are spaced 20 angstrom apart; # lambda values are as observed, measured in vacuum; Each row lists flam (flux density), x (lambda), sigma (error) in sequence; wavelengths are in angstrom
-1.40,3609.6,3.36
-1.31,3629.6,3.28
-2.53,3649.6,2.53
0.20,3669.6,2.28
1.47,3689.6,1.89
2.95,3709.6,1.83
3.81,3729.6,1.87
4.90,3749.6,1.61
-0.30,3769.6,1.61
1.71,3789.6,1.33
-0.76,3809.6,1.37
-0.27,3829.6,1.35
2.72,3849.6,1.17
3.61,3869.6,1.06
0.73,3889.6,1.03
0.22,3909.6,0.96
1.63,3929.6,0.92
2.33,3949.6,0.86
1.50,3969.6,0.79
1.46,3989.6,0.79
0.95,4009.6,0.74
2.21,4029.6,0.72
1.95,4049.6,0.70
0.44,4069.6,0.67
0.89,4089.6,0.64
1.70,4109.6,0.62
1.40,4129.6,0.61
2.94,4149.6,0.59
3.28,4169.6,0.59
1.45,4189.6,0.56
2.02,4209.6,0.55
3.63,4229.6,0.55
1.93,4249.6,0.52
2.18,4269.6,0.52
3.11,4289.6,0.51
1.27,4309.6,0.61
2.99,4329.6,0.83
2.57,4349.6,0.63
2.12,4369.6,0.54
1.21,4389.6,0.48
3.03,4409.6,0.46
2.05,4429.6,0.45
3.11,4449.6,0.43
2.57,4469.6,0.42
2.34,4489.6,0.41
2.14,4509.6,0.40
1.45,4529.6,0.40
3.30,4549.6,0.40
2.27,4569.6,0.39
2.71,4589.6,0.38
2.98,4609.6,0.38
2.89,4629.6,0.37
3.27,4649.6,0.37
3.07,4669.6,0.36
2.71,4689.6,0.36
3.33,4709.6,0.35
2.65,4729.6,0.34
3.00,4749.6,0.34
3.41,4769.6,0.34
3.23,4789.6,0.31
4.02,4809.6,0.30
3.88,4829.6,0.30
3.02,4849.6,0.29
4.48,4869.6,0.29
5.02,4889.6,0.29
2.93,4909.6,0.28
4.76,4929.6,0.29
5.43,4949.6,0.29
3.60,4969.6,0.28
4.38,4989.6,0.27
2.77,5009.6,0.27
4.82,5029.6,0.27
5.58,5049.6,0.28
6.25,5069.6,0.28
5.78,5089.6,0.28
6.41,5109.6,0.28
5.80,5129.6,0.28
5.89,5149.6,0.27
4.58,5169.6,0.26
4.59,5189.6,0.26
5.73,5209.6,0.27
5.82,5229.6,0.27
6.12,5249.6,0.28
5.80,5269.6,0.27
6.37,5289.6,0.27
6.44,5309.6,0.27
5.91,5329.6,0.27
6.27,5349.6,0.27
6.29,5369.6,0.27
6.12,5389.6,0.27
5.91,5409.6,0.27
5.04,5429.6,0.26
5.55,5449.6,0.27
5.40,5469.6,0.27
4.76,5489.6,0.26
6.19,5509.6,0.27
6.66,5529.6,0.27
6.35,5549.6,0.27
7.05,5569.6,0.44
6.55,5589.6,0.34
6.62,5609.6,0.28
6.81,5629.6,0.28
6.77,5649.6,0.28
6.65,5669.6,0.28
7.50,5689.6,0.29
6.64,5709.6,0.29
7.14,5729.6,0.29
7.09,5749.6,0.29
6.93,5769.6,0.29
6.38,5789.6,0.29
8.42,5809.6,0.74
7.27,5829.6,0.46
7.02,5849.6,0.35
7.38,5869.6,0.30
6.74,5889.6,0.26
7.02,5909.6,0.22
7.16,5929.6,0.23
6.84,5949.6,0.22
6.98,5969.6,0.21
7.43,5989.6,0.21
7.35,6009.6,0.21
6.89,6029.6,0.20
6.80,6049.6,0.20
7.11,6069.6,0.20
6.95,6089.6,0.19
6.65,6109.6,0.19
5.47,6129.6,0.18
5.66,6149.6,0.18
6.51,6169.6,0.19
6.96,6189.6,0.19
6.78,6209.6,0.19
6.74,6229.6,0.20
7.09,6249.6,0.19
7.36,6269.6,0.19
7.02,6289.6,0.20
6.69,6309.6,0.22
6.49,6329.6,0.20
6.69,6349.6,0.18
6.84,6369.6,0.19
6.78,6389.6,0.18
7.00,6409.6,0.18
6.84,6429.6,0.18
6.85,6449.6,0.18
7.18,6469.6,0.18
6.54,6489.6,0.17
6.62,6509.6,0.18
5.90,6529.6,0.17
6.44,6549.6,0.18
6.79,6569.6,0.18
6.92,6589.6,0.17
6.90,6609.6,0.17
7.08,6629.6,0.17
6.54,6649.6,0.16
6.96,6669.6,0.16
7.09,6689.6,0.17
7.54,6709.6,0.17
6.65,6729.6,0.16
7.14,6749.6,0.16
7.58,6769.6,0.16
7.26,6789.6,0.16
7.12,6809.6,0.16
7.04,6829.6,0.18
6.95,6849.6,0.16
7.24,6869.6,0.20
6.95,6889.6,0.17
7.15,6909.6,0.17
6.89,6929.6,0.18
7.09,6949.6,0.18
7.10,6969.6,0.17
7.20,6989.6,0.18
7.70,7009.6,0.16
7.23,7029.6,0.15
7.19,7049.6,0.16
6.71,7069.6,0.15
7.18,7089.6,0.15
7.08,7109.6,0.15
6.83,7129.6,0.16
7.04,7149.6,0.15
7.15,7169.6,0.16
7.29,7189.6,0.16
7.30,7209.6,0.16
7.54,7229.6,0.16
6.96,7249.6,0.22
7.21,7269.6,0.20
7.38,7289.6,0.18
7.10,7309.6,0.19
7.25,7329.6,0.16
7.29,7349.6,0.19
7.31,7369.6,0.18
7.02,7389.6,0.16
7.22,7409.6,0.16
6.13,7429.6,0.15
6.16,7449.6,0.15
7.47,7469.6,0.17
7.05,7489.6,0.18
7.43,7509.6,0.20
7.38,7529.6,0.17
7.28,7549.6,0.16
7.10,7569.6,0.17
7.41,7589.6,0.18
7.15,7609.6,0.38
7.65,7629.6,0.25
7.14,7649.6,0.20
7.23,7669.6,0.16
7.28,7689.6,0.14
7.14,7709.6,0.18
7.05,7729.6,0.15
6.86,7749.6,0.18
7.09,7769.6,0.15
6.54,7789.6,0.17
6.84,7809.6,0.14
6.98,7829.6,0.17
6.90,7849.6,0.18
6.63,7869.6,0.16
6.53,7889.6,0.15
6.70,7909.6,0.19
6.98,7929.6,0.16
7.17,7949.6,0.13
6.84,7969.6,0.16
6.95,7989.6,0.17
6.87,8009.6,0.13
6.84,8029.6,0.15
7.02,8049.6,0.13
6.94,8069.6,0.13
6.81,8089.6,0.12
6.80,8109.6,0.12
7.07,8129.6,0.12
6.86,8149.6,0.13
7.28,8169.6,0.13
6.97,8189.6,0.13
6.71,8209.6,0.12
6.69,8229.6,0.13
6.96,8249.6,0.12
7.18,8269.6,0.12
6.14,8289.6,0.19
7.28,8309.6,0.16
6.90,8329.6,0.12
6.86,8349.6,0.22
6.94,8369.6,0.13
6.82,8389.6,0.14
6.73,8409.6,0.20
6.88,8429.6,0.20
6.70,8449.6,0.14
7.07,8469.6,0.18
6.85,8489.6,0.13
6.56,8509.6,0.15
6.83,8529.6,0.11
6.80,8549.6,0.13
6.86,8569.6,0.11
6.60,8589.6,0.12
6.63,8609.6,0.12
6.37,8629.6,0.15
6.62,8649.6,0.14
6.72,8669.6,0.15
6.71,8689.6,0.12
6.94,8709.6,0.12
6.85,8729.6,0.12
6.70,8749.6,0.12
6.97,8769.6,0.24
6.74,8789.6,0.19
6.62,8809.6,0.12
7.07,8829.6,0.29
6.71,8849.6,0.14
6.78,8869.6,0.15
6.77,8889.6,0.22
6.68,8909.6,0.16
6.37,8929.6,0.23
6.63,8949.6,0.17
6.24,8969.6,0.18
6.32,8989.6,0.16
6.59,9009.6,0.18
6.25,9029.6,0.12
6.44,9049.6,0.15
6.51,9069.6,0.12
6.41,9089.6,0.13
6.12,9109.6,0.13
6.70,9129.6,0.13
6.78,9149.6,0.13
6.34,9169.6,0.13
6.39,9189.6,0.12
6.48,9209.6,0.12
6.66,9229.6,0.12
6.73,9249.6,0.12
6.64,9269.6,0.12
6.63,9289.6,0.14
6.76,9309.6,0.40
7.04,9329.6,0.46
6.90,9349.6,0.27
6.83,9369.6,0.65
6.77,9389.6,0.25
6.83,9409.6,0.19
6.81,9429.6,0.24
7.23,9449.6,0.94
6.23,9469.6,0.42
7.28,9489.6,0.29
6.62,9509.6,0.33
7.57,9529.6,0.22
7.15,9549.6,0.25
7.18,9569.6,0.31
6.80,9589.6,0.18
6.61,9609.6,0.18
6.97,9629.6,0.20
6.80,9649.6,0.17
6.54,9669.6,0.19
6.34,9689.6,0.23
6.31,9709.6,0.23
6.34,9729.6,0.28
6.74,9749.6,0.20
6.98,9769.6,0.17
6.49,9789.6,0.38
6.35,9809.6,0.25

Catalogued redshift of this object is 0.262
